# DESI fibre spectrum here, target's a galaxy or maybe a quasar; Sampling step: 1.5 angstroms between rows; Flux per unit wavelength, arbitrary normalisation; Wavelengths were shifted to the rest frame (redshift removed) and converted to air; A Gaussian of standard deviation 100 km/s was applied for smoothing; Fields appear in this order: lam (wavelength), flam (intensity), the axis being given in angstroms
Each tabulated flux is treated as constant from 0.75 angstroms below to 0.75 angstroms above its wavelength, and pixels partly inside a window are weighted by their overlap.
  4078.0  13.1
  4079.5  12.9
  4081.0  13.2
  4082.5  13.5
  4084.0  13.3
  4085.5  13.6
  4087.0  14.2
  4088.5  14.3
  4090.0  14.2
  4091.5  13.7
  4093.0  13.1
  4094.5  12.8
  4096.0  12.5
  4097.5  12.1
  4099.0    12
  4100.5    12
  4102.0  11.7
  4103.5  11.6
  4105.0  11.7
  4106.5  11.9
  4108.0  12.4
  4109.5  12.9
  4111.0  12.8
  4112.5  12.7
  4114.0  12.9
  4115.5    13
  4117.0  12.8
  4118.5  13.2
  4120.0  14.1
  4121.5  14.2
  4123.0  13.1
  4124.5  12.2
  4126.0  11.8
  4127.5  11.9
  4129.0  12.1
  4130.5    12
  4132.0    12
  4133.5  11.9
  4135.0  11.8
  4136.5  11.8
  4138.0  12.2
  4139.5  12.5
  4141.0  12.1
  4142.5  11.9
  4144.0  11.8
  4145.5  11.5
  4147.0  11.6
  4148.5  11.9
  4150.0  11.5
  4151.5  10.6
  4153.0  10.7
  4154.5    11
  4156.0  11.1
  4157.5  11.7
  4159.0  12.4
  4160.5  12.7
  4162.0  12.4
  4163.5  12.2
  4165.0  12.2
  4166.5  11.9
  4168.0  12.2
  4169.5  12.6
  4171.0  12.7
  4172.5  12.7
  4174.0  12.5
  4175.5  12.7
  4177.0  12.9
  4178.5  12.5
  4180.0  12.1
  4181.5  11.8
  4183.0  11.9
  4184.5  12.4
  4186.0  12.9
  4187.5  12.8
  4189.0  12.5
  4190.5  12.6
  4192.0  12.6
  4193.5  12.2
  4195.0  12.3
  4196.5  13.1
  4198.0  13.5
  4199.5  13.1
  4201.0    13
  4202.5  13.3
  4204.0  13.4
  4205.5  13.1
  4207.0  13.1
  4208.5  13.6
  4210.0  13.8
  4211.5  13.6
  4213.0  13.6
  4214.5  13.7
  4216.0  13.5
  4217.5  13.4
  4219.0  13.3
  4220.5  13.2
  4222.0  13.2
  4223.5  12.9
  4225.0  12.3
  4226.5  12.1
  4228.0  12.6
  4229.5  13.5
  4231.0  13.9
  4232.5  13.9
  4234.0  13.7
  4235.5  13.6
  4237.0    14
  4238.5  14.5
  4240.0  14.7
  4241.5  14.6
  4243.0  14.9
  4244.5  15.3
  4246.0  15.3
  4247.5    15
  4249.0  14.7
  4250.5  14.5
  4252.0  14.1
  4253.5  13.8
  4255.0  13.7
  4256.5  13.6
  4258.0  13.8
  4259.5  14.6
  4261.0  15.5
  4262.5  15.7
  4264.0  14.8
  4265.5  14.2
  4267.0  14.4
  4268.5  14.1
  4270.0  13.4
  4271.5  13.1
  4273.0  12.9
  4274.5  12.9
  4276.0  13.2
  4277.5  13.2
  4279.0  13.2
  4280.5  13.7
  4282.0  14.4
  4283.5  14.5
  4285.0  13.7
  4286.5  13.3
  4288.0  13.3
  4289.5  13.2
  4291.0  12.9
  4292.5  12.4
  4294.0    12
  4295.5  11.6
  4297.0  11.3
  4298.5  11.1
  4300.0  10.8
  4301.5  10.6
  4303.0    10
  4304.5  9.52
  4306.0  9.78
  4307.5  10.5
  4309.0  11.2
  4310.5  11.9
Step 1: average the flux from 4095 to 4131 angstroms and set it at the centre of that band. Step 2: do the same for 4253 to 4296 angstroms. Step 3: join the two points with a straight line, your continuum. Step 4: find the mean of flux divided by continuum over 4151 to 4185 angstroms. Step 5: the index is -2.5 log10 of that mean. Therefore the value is 0.069 mag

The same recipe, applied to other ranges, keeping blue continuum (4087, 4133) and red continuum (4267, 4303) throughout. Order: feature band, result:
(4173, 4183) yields 0.03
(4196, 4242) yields -0.06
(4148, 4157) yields 0.14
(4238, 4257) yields -0.14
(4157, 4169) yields 0.04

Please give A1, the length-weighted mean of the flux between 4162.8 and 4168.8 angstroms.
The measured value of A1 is 12.1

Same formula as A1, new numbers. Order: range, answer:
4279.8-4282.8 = 14.1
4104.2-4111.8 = 12.3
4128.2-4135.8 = 12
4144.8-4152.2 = 11.4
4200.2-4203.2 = 13.1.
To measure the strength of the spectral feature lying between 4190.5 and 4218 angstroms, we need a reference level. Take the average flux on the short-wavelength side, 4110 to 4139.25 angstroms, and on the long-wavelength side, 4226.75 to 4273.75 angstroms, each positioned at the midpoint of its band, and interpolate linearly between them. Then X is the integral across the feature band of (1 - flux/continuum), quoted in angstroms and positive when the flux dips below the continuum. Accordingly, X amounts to 0.79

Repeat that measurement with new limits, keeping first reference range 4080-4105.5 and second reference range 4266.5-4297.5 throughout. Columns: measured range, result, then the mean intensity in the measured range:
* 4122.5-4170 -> 4.0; 11.9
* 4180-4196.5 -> 0.8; 12.4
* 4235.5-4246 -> -1.2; 14.6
